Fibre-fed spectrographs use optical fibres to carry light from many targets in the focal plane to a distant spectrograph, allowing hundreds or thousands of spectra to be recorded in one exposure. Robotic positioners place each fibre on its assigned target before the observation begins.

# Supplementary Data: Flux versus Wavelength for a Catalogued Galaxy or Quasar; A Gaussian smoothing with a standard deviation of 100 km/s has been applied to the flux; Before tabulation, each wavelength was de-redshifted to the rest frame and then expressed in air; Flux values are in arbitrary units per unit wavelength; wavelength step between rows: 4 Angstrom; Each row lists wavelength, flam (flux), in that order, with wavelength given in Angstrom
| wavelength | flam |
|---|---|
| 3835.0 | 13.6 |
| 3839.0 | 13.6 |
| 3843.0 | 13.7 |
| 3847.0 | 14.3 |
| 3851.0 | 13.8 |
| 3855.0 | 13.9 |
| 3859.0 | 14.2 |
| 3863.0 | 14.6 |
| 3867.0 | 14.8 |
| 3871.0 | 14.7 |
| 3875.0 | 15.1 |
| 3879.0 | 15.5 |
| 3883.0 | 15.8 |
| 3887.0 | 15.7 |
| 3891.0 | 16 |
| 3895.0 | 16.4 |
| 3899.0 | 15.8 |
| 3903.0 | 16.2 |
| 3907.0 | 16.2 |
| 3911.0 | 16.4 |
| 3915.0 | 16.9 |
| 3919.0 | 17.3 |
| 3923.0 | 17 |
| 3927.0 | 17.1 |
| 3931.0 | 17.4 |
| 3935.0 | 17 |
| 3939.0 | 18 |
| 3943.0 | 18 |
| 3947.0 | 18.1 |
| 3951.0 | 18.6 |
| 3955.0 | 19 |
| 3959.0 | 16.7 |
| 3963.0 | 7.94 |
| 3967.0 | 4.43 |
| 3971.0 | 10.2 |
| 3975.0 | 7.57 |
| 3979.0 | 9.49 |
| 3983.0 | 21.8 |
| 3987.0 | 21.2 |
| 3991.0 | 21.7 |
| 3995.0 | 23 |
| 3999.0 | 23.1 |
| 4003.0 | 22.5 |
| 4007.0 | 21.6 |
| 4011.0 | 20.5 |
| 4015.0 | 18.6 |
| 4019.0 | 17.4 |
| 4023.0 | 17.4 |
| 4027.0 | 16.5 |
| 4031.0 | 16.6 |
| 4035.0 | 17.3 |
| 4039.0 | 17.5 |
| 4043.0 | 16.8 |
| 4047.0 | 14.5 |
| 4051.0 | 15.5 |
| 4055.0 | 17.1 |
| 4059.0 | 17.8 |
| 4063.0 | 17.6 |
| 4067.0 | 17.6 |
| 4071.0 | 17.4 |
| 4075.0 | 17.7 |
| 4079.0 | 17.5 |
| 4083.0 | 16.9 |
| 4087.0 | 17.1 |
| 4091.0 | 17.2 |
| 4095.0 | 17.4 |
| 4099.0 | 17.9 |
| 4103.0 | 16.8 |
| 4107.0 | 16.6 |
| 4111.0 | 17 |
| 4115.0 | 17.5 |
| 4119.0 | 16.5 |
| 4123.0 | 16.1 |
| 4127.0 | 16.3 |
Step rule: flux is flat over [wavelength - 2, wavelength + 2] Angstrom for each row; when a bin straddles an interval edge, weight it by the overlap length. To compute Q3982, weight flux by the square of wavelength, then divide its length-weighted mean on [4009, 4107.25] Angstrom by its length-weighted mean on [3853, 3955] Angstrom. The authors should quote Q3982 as 1.1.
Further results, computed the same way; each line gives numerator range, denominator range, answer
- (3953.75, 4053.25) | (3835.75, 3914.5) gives 1.18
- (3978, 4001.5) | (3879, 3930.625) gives 1.31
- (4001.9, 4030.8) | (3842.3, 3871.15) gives 1.44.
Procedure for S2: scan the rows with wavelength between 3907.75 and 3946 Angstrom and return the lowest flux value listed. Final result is 16.4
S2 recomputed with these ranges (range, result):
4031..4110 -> 14.5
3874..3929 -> 15.1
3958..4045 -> 4.43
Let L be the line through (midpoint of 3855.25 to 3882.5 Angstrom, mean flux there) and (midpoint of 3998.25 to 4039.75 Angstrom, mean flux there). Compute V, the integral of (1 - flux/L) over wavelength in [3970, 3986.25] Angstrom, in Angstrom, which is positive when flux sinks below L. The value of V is 4.3 Angstrom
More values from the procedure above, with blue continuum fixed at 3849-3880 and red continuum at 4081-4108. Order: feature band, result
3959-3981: 9.8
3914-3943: -3.9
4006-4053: -3.0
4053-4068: -0.7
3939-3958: -3.4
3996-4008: -4.8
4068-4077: -0.4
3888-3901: -1.0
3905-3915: -0.9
